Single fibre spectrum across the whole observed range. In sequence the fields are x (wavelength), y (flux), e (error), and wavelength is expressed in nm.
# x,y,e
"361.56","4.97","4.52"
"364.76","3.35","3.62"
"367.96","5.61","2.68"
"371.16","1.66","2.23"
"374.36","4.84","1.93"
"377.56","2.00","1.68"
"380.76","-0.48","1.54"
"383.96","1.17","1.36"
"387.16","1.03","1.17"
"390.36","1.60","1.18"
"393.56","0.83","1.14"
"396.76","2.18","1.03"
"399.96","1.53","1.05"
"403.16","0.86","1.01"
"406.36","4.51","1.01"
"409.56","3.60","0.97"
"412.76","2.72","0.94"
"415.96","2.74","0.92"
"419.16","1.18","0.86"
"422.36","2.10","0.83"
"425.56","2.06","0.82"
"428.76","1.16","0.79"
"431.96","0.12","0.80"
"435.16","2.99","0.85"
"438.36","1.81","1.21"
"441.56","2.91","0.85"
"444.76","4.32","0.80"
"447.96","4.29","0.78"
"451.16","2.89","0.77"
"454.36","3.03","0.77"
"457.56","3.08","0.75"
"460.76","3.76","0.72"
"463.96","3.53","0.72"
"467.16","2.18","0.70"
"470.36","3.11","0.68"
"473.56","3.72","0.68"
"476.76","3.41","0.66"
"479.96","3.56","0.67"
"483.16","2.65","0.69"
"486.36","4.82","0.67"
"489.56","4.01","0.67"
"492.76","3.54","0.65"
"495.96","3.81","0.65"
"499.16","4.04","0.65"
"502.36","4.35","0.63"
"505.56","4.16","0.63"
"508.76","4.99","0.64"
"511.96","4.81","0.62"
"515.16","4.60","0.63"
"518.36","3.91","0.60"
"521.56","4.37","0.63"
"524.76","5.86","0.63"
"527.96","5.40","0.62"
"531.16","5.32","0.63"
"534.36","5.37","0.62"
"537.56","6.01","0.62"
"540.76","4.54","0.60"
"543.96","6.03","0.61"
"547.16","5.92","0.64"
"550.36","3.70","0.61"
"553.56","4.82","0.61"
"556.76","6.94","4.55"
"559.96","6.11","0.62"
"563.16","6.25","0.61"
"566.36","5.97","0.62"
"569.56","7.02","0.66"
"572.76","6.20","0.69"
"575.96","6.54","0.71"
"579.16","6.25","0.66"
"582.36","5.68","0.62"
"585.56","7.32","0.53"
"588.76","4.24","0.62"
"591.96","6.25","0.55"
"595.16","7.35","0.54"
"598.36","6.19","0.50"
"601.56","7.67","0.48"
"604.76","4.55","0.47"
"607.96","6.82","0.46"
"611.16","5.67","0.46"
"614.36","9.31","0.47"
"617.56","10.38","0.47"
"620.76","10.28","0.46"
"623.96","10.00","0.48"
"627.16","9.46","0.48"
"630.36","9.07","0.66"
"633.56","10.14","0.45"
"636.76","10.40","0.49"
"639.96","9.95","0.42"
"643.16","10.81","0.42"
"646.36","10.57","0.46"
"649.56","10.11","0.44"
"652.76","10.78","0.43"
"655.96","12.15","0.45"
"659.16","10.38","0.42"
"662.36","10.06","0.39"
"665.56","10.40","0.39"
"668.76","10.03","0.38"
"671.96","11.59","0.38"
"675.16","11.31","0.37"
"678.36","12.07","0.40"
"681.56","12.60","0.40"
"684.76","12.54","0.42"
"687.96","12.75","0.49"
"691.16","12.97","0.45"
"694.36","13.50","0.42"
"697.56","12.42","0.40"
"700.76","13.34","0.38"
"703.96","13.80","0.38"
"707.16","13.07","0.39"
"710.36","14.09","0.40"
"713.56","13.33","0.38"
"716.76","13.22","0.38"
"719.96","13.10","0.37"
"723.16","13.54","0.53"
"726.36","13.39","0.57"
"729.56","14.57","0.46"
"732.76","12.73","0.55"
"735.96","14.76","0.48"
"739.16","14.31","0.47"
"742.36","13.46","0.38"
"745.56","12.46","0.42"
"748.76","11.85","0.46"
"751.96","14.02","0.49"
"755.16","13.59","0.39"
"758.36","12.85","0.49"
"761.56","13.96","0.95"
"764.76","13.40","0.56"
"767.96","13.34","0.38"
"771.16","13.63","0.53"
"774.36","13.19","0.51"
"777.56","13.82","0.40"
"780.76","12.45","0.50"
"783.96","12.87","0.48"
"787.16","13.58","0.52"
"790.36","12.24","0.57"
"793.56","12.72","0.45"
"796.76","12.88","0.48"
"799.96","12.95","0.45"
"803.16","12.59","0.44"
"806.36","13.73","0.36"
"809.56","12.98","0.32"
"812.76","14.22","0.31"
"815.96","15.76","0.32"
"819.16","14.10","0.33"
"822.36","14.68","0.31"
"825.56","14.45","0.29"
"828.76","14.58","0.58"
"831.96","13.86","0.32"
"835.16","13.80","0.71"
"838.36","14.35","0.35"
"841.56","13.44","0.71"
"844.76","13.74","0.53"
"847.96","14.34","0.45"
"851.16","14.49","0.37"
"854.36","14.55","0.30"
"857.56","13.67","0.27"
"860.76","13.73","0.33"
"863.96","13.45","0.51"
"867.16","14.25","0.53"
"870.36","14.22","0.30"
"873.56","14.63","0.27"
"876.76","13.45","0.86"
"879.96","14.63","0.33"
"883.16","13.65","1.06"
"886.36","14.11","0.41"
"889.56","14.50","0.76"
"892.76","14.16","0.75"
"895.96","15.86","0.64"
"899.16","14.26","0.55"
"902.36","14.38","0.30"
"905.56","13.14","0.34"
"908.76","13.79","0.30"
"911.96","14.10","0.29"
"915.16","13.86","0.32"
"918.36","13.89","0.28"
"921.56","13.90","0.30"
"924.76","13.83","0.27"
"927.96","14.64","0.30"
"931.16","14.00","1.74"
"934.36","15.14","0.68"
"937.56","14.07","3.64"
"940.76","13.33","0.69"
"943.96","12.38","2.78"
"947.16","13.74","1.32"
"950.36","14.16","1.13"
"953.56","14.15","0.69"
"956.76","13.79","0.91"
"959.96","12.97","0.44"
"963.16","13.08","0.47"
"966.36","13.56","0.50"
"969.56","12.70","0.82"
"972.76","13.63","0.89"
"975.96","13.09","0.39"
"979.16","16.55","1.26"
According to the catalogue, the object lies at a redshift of 0.537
